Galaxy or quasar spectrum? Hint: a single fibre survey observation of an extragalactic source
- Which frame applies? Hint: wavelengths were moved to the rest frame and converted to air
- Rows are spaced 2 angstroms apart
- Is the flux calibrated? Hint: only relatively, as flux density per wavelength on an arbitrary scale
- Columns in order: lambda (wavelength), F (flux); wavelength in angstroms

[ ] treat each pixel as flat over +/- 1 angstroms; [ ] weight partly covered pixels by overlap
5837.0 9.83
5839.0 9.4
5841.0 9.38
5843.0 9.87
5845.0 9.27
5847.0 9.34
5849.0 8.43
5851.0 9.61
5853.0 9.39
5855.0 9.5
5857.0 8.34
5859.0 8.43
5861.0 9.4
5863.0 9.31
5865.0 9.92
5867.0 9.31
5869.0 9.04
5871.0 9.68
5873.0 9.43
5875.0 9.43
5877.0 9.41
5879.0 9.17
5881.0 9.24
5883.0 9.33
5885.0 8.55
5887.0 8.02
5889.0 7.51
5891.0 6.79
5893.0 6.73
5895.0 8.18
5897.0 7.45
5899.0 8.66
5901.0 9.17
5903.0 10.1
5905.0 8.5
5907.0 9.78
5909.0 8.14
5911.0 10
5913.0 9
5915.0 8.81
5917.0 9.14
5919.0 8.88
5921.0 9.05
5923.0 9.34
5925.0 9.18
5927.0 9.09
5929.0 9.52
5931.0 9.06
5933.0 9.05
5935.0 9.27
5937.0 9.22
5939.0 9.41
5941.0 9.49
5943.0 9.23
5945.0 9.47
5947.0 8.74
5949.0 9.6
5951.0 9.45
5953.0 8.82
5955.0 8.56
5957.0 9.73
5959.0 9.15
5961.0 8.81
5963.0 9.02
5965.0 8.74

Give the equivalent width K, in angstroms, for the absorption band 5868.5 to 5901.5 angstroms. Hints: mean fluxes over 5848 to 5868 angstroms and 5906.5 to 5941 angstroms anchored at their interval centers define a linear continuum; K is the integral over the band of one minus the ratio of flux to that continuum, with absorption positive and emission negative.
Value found 2.2 angstroms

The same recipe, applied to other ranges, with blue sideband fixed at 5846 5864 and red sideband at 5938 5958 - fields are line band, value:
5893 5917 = 1.0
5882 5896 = 1.9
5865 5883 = -0.5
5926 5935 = 0.0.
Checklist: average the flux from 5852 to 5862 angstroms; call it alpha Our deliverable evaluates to 9.01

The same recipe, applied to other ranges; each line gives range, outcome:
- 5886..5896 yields 7.45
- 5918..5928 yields 9.11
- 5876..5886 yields 9.14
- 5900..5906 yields 9.26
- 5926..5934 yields 9.18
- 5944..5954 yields 9.22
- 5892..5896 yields 7.46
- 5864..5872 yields 9.49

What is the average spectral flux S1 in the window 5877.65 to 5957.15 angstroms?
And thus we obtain 8.9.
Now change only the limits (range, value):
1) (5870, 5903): 8.59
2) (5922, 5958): 9.24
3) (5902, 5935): 9.17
